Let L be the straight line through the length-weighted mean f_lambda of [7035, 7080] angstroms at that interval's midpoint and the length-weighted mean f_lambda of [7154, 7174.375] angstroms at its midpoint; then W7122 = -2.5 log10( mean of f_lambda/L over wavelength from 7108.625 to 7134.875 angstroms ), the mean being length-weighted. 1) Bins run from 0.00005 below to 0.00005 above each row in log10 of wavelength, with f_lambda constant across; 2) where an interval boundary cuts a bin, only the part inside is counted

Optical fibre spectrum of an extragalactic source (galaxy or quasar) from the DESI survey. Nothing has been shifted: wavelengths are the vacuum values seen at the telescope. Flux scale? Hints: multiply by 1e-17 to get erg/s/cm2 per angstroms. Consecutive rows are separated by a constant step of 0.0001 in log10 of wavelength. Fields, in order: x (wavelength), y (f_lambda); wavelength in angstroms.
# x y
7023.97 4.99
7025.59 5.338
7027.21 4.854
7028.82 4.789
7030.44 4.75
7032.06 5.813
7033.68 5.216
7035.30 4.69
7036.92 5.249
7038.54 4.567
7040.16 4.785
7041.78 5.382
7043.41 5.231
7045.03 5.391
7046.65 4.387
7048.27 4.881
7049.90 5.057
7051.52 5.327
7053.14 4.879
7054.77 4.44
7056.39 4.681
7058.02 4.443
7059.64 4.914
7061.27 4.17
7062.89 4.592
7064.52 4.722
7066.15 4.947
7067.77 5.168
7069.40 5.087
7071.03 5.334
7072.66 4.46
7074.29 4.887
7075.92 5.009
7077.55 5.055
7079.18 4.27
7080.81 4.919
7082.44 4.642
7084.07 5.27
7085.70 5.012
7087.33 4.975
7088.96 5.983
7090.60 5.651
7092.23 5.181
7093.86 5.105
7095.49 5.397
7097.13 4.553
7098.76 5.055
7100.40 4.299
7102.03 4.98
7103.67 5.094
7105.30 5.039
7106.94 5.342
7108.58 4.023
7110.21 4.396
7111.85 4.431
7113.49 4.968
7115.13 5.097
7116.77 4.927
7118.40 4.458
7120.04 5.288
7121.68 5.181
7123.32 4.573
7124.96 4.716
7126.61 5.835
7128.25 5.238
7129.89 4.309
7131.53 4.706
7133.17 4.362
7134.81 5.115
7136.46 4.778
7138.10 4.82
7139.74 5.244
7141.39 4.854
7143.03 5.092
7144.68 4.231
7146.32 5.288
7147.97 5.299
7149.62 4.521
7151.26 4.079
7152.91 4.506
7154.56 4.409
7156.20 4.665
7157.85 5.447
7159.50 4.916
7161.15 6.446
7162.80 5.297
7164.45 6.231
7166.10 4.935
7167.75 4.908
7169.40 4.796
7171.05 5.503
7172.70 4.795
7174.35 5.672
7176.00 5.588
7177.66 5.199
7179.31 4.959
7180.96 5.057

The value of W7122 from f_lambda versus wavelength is 0.06 mag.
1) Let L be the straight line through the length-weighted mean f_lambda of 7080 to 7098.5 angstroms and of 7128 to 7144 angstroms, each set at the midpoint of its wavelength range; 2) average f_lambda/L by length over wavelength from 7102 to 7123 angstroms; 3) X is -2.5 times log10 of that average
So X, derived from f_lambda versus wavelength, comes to 0.031 mag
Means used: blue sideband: 5.15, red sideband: 4.83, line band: 4.85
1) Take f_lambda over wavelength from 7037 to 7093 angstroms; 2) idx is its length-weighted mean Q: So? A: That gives 4.94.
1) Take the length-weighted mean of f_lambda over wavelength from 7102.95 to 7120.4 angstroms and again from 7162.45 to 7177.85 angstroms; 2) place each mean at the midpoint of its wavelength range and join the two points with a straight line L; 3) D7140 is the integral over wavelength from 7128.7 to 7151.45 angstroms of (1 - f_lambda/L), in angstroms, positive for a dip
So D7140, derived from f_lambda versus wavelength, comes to 1.15 angstroms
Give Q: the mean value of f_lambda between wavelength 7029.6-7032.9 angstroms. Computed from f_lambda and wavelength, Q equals 5.27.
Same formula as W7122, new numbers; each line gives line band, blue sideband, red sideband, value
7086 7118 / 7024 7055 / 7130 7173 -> 0.004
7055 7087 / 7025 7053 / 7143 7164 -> 0.044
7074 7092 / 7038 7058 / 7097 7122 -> -0.047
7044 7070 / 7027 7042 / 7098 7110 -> 0.027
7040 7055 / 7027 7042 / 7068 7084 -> -0.008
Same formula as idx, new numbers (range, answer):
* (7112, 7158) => 4.84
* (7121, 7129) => 5.1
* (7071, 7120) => 4.93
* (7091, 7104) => 4.98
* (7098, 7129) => 4.89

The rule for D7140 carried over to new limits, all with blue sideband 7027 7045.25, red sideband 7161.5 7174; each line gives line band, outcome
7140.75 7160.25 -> 1.76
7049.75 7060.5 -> 0.60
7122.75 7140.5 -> 1.13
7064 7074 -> 0.30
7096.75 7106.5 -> 0.56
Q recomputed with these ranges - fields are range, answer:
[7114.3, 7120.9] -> 4.95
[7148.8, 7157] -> 4.44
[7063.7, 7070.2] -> 4.98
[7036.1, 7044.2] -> 5.04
